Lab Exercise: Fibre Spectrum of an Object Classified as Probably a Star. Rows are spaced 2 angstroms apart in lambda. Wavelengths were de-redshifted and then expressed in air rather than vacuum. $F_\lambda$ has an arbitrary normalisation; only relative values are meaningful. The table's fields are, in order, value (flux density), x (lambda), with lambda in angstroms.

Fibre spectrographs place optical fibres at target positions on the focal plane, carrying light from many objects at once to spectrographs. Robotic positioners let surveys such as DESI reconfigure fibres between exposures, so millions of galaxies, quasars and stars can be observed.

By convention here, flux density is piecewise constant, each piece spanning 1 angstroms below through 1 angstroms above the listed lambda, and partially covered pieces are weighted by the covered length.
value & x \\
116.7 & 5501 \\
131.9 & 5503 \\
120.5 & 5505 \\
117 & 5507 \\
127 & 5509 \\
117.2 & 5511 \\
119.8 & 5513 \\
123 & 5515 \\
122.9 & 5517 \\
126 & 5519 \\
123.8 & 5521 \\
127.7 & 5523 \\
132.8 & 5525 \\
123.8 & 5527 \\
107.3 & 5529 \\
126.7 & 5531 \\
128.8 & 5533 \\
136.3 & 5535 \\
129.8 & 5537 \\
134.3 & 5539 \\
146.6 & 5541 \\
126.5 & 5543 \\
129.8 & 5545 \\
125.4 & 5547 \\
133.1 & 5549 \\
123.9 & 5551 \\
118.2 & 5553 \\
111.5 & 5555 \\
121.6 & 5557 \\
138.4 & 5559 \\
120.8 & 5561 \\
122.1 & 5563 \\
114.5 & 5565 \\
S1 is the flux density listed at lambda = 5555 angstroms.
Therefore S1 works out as 111.5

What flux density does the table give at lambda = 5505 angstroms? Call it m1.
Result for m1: 120.5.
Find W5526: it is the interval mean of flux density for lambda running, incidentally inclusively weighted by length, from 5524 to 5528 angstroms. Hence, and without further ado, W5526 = 128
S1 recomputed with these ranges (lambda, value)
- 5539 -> 134.3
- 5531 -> 126.7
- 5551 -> 123.9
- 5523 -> 127.7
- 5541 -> 146.6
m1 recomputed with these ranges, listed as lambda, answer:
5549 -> 133.1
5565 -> 114.5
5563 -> 122.1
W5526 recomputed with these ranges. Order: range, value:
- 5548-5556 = 122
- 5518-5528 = 127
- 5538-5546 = 134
